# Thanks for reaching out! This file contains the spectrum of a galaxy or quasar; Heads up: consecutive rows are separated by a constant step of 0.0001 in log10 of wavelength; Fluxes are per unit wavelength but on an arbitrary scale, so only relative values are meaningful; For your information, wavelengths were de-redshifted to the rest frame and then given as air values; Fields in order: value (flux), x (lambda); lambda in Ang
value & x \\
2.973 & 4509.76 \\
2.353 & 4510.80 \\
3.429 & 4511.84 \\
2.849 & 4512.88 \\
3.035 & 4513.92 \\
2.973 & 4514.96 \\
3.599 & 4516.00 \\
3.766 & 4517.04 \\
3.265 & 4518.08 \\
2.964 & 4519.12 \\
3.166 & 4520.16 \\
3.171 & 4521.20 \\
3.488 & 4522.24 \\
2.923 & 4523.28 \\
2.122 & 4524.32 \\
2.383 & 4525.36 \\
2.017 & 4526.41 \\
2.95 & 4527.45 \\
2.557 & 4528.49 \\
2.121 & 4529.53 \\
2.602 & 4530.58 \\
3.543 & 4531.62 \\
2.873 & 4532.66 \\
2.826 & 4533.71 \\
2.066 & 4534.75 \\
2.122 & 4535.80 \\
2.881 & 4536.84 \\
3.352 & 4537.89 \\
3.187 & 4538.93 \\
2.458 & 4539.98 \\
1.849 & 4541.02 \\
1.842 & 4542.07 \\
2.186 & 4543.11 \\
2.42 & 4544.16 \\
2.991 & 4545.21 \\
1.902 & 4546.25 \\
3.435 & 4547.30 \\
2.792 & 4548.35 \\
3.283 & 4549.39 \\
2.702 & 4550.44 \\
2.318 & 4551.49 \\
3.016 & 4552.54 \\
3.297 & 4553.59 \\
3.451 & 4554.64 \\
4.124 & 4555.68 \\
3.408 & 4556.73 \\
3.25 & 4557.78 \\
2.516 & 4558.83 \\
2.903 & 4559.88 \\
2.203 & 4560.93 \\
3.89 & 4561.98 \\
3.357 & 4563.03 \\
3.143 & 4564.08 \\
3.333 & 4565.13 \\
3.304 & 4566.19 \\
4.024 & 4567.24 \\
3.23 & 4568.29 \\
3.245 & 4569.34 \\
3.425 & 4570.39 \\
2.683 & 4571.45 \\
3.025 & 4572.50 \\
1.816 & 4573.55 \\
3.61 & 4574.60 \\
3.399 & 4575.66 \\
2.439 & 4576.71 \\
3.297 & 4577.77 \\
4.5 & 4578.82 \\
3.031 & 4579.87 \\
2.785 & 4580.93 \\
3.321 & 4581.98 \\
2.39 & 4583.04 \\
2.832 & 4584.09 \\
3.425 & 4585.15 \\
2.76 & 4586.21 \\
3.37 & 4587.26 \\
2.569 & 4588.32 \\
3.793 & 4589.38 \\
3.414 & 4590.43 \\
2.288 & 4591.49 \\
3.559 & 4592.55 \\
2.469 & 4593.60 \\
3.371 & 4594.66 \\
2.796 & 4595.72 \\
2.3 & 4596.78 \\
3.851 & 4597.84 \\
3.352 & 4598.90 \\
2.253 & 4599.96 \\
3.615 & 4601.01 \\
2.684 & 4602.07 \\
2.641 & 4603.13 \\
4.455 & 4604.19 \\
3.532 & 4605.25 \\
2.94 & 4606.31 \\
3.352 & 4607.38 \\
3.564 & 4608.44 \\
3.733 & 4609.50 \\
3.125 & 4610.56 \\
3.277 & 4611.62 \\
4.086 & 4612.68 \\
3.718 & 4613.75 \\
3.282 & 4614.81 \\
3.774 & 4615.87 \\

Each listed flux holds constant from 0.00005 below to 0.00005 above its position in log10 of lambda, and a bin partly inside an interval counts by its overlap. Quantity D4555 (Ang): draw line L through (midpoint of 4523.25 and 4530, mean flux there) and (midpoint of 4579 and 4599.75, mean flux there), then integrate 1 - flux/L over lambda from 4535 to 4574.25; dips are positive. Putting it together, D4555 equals -3.34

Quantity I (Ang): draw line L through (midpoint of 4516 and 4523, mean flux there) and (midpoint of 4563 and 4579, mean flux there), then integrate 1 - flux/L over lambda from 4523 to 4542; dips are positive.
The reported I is 4.09 Ang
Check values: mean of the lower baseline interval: 3.31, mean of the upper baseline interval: 3.21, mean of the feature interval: 2.58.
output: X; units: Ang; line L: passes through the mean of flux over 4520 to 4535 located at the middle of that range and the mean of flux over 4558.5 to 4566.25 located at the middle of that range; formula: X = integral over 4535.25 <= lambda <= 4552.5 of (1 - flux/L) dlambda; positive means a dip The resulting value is 1.6 Ang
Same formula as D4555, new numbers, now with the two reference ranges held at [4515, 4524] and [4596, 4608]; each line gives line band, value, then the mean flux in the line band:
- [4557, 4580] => 0.3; 3.17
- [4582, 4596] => 0.7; 3.02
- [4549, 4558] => 0.0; 3.2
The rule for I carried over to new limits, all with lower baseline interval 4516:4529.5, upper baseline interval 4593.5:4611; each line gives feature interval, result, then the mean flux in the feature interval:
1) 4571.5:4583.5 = 0.2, 3.05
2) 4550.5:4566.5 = -0.6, 3.15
